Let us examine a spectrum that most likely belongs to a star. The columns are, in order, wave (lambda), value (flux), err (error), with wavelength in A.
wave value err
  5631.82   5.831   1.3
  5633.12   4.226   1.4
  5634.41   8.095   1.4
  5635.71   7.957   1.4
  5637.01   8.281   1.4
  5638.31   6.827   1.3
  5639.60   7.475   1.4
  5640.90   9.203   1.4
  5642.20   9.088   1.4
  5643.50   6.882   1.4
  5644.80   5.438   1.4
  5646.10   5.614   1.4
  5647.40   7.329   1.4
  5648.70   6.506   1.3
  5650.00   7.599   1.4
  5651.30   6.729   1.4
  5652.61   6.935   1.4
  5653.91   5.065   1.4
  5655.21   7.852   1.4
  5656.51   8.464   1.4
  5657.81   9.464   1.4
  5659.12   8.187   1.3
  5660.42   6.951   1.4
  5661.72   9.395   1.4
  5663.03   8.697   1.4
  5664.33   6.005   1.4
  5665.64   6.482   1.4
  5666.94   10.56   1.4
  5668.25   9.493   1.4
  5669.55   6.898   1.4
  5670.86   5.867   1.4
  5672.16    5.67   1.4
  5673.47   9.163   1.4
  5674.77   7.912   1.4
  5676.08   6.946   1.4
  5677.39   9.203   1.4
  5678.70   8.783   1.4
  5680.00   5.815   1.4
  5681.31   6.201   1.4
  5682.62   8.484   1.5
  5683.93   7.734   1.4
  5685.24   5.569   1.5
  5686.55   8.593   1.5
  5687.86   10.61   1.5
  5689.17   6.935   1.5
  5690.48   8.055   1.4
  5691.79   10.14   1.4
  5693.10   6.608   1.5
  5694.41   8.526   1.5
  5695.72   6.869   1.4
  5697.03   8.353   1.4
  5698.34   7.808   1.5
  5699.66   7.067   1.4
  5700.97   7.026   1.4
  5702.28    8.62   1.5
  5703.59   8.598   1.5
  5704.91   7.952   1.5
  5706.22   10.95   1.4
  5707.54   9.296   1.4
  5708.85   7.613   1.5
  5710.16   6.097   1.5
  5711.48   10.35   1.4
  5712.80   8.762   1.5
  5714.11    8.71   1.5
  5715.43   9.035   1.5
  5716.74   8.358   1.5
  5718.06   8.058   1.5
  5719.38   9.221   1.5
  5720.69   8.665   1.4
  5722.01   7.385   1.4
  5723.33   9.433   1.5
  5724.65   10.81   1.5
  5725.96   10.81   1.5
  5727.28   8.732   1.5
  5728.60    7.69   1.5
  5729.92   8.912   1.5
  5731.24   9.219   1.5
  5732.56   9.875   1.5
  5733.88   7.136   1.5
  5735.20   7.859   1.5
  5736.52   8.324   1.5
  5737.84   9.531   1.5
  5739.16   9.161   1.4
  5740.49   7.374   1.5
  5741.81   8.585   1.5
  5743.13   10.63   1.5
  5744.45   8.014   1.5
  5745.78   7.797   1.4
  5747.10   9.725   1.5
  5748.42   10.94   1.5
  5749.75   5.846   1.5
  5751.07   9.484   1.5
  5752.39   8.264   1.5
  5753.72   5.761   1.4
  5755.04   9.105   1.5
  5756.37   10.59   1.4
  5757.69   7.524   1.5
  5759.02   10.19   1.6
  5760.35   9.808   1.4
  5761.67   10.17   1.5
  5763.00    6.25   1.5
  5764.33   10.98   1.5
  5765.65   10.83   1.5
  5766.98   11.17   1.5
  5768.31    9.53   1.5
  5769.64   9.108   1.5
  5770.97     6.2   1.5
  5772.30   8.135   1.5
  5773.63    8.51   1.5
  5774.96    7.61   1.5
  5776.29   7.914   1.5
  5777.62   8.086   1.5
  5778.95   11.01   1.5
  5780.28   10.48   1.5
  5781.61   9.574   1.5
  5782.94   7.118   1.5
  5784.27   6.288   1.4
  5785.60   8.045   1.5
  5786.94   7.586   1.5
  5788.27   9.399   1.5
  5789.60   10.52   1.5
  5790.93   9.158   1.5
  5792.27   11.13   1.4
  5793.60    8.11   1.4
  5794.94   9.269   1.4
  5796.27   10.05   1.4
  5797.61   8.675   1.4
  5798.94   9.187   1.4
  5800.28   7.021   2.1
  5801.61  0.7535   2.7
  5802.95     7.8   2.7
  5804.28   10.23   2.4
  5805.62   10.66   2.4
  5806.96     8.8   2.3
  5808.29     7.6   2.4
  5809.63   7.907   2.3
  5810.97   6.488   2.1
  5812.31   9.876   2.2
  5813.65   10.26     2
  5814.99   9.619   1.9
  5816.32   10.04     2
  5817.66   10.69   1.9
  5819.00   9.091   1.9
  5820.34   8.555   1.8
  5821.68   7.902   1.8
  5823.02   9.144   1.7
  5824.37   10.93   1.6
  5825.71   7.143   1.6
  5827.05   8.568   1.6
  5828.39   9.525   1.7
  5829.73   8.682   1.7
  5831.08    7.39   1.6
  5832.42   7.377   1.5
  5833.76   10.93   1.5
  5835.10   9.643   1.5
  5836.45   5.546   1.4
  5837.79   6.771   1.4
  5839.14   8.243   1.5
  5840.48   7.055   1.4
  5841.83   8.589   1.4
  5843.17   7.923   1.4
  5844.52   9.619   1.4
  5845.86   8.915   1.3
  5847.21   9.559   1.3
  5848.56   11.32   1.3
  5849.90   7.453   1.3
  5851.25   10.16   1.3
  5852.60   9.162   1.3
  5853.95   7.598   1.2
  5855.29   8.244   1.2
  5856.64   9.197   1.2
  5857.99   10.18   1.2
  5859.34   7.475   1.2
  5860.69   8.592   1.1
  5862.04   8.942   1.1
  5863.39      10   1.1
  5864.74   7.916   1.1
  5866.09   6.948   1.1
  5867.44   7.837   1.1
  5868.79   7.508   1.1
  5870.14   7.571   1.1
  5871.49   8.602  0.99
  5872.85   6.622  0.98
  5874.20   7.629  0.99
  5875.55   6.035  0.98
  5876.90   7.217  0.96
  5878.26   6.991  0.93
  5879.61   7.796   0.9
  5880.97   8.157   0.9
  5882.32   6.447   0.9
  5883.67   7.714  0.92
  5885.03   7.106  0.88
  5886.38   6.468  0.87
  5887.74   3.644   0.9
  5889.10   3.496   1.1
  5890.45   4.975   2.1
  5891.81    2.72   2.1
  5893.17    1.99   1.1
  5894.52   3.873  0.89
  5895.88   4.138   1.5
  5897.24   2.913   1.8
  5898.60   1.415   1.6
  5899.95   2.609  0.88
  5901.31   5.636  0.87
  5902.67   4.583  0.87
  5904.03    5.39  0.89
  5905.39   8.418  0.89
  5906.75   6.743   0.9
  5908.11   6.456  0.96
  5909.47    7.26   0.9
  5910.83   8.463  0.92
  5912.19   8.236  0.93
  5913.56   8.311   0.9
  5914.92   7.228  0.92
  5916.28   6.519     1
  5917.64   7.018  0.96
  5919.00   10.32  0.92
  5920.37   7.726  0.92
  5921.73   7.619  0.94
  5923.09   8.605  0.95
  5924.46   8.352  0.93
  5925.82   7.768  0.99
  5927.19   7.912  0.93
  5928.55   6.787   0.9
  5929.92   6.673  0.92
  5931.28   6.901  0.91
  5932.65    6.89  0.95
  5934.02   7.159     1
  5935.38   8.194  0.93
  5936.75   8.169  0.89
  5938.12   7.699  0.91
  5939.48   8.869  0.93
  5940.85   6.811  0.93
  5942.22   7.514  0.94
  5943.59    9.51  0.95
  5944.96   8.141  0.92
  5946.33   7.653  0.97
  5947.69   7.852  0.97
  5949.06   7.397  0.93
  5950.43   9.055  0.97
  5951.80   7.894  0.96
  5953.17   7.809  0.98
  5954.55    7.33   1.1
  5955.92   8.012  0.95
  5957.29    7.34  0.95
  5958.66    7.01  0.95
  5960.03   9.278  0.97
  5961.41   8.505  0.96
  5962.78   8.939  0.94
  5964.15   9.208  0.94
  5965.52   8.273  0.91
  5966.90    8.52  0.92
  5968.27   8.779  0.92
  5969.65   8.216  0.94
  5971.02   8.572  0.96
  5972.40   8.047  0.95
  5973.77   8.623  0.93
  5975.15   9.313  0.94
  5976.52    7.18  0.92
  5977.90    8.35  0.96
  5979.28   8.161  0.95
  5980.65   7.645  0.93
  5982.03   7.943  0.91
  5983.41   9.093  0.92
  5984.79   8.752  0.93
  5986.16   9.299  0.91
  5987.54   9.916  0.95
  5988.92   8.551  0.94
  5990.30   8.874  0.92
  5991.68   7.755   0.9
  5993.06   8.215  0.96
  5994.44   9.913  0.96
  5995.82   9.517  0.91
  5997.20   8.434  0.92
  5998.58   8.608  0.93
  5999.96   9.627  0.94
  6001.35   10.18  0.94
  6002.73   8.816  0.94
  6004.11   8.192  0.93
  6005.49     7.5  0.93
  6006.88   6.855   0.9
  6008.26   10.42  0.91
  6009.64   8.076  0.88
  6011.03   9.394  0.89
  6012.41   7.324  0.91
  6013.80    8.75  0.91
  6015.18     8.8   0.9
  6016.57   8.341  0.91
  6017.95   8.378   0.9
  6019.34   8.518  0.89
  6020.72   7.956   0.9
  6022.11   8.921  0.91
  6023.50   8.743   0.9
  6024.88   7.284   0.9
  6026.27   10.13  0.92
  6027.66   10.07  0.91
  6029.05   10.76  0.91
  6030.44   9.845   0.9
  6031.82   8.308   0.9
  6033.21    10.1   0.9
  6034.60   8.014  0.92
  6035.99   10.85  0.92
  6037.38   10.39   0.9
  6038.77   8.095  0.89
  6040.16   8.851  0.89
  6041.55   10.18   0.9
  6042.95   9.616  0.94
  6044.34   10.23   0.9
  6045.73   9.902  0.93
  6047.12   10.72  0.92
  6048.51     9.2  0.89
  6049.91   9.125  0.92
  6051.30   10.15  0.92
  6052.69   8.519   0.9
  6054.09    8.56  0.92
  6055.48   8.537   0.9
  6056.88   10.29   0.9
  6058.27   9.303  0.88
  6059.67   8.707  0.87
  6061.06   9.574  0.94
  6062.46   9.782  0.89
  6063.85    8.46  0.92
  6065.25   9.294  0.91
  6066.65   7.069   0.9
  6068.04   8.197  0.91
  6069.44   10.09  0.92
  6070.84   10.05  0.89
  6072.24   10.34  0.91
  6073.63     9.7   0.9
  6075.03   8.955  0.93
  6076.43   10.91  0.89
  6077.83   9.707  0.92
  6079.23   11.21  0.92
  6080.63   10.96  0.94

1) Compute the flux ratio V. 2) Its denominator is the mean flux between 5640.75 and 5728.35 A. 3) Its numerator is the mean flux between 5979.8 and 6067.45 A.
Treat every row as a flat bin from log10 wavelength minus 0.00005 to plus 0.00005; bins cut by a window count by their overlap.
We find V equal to 1.13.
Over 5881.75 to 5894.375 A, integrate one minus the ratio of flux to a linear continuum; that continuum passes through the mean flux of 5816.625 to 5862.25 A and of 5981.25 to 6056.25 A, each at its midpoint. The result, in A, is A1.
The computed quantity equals 5.61 A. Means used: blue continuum 8.72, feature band 4.89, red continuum 9.02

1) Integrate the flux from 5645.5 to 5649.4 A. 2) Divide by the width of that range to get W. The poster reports 6.51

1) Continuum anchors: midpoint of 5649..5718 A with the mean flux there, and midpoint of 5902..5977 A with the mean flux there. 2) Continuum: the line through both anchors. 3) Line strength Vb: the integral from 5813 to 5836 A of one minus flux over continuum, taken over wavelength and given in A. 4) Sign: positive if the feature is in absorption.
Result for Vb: -3.6 A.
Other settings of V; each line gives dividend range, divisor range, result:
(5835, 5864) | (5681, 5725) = 1.04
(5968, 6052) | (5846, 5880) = 1.08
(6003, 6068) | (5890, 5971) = 1.27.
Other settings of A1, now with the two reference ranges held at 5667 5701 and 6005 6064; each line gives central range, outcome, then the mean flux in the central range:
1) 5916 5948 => 3.4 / 7.79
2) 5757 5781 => -2.9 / 9.09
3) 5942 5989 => 2.7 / 8.34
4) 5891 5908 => 8.5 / 4.28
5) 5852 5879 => 1.5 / 8.01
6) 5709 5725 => -1.6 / 8.66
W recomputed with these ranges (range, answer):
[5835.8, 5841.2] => 6.92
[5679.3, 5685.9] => 6.78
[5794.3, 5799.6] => 9.3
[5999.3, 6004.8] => 9.2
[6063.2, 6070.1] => 8.61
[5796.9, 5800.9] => 8.32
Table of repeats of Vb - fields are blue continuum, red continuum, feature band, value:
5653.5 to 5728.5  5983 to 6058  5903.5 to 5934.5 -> 4.5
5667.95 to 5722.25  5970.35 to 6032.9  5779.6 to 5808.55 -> -1.0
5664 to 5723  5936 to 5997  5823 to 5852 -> -1.6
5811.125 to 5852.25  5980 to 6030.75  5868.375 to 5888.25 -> 4.0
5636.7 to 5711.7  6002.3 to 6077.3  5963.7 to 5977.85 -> 0.7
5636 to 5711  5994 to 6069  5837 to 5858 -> -0.8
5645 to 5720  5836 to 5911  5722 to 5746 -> -3.9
